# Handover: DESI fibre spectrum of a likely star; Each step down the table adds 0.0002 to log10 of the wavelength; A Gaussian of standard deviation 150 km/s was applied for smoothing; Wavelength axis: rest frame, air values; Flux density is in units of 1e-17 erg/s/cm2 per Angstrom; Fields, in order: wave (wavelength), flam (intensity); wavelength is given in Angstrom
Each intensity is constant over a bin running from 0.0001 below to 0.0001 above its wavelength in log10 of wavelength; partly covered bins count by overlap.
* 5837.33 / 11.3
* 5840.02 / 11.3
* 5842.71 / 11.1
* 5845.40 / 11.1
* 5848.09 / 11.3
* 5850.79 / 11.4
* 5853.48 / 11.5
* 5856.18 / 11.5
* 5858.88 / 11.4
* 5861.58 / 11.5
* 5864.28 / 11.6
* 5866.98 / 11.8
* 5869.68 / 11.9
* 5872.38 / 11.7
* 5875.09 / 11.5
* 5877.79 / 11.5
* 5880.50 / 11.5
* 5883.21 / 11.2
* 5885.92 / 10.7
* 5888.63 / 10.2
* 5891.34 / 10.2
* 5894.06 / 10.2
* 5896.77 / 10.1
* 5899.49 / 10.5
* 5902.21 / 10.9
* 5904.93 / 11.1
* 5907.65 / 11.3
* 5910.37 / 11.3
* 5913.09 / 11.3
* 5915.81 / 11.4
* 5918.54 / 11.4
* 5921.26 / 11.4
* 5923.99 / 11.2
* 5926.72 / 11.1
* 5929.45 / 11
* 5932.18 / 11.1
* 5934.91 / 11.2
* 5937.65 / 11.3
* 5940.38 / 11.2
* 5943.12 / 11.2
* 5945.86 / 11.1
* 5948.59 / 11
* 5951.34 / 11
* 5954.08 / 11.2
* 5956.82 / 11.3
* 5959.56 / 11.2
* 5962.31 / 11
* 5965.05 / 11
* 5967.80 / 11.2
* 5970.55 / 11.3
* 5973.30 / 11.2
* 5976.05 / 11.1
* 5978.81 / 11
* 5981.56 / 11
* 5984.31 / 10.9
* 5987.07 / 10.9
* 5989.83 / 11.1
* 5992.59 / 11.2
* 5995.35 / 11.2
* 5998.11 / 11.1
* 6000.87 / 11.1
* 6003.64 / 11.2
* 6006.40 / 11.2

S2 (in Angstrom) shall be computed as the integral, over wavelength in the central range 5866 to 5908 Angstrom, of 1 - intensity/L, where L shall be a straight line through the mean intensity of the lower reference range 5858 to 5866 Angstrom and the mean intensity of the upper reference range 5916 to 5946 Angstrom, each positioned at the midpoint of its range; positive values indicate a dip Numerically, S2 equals 1.5 Angstrom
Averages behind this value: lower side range 11.5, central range 11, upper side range 11.2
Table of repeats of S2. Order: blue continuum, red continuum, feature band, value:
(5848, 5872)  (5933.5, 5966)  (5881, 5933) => 1.87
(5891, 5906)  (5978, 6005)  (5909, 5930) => -1.27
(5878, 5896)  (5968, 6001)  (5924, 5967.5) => -0.77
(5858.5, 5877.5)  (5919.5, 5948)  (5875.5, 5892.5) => 0.89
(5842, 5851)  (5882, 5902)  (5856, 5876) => -1.35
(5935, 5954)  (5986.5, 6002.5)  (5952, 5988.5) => 0.08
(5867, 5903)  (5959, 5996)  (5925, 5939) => -0.15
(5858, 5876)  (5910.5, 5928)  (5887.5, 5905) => 1.58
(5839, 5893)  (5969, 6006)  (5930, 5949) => 0.03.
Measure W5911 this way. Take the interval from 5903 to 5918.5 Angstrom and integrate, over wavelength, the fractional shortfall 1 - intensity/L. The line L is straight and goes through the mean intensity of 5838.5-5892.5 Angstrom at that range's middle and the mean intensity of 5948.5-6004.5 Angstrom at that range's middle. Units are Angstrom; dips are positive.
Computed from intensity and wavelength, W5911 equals -0.1 Angstrom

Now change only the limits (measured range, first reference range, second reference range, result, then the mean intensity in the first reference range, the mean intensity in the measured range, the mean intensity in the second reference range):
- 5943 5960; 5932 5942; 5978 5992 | 0.0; 11.2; 11.1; 11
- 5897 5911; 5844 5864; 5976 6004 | 0.4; 11.4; 10.9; 11.1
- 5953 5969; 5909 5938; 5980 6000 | 0.0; 11.2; 11.2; 11.1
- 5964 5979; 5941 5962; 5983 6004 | -0.1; 11.1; 11.1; 11.1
